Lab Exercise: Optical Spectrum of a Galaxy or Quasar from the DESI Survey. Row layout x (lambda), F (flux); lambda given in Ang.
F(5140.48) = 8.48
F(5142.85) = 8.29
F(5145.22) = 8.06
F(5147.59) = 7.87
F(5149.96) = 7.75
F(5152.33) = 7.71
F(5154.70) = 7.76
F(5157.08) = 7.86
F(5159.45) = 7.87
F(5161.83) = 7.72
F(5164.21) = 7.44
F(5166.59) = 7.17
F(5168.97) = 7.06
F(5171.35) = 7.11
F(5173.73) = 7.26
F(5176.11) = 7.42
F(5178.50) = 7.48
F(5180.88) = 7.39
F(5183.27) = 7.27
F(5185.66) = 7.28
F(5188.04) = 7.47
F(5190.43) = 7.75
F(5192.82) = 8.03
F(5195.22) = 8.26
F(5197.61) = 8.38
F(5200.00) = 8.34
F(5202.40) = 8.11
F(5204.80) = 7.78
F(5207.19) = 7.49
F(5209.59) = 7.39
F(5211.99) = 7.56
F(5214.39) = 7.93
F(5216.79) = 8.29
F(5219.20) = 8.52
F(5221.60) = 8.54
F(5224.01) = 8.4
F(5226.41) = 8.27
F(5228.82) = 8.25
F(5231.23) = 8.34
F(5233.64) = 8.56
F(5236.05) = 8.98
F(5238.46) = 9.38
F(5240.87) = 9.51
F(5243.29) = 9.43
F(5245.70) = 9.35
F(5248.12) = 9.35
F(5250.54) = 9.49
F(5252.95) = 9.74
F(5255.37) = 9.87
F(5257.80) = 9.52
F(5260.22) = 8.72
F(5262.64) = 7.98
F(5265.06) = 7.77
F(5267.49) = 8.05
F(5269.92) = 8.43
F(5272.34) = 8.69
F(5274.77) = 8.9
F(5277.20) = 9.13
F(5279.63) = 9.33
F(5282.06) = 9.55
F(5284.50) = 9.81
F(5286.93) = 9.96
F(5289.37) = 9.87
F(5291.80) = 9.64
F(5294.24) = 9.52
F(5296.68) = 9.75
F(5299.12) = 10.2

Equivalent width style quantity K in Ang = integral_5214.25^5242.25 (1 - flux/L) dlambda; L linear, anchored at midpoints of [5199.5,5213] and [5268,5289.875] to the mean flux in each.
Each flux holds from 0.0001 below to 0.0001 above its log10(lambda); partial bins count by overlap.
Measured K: -1.4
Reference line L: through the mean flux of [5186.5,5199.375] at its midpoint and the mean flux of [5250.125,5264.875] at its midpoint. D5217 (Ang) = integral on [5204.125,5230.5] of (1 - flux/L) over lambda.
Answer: 1.13 Ang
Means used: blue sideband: 7.98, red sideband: 9.11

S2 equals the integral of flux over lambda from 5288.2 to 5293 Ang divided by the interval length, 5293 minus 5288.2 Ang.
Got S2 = 9.77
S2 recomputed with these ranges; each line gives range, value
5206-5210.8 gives 7.44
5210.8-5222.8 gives 8.17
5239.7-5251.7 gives 9.42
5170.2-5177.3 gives 7.27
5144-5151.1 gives 7.9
